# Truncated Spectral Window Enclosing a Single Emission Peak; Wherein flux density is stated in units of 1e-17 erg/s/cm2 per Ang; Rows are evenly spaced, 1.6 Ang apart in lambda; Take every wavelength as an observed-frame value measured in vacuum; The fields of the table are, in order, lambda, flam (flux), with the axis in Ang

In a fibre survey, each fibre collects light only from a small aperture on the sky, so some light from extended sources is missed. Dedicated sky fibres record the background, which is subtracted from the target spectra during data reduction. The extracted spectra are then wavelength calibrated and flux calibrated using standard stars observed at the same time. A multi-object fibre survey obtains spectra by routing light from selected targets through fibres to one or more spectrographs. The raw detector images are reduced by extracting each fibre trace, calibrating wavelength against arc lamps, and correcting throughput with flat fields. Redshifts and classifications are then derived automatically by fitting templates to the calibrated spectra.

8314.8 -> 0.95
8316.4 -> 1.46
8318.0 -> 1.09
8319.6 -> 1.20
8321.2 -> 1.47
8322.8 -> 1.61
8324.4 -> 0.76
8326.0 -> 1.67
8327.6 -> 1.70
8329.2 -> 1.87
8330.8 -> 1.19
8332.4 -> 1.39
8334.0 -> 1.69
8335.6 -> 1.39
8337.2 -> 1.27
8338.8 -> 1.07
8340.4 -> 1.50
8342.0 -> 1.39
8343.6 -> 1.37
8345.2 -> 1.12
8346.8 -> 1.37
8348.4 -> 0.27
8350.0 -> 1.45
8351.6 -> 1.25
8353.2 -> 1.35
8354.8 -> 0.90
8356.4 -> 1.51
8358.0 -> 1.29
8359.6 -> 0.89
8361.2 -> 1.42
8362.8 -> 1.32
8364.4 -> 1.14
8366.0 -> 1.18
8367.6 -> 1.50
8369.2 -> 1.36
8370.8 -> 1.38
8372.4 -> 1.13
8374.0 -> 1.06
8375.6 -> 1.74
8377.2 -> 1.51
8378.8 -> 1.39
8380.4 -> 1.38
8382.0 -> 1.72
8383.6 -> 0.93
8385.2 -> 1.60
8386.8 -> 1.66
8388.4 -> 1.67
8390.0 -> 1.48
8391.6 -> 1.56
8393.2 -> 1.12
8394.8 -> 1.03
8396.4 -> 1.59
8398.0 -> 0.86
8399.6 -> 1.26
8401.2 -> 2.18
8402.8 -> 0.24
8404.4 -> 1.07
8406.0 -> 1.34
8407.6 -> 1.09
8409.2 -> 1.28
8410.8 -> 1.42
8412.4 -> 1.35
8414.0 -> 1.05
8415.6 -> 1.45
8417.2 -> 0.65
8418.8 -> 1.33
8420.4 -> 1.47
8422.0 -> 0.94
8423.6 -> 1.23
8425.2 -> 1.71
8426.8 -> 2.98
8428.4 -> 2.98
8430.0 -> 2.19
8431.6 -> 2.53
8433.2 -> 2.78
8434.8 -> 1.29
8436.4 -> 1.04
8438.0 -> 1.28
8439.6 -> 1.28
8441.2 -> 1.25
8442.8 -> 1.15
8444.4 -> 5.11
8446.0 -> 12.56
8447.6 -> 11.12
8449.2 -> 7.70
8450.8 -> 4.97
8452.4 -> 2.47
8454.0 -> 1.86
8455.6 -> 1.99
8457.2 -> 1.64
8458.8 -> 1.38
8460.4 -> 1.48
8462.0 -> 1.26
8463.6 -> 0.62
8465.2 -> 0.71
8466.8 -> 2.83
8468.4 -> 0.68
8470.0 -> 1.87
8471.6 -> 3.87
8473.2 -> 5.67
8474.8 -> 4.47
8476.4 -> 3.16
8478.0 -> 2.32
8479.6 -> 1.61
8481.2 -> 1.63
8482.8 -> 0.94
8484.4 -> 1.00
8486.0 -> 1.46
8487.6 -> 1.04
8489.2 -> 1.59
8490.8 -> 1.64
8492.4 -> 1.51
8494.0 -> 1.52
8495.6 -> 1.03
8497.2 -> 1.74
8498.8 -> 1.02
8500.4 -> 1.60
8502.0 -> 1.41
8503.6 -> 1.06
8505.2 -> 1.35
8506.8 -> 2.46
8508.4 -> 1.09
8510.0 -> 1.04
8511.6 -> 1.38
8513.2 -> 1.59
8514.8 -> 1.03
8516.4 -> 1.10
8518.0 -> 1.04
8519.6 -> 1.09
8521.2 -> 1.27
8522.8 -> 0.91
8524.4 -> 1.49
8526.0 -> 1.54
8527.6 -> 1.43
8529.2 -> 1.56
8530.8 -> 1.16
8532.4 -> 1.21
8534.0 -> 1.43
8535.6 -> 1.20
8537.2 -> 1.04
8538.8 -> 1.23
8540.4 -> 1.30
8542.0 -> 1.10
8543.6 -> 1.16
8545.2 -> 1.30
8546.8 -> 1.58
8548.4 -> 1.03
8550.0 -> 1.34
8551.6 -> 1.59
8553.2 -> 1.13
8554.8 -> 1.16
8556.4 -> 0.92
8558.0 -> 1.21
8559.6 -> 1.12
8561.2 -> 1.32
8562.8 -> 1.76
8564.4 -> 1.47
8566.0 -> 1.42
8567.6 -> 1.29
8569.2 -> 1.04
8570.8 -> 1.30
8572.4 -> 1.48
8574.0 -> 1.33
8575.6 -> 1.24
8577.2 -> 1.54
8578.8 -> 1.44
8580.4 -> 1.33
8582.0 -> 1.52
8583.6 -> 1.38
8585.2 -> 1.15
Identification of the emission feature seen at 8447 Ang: H-alpha 6563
